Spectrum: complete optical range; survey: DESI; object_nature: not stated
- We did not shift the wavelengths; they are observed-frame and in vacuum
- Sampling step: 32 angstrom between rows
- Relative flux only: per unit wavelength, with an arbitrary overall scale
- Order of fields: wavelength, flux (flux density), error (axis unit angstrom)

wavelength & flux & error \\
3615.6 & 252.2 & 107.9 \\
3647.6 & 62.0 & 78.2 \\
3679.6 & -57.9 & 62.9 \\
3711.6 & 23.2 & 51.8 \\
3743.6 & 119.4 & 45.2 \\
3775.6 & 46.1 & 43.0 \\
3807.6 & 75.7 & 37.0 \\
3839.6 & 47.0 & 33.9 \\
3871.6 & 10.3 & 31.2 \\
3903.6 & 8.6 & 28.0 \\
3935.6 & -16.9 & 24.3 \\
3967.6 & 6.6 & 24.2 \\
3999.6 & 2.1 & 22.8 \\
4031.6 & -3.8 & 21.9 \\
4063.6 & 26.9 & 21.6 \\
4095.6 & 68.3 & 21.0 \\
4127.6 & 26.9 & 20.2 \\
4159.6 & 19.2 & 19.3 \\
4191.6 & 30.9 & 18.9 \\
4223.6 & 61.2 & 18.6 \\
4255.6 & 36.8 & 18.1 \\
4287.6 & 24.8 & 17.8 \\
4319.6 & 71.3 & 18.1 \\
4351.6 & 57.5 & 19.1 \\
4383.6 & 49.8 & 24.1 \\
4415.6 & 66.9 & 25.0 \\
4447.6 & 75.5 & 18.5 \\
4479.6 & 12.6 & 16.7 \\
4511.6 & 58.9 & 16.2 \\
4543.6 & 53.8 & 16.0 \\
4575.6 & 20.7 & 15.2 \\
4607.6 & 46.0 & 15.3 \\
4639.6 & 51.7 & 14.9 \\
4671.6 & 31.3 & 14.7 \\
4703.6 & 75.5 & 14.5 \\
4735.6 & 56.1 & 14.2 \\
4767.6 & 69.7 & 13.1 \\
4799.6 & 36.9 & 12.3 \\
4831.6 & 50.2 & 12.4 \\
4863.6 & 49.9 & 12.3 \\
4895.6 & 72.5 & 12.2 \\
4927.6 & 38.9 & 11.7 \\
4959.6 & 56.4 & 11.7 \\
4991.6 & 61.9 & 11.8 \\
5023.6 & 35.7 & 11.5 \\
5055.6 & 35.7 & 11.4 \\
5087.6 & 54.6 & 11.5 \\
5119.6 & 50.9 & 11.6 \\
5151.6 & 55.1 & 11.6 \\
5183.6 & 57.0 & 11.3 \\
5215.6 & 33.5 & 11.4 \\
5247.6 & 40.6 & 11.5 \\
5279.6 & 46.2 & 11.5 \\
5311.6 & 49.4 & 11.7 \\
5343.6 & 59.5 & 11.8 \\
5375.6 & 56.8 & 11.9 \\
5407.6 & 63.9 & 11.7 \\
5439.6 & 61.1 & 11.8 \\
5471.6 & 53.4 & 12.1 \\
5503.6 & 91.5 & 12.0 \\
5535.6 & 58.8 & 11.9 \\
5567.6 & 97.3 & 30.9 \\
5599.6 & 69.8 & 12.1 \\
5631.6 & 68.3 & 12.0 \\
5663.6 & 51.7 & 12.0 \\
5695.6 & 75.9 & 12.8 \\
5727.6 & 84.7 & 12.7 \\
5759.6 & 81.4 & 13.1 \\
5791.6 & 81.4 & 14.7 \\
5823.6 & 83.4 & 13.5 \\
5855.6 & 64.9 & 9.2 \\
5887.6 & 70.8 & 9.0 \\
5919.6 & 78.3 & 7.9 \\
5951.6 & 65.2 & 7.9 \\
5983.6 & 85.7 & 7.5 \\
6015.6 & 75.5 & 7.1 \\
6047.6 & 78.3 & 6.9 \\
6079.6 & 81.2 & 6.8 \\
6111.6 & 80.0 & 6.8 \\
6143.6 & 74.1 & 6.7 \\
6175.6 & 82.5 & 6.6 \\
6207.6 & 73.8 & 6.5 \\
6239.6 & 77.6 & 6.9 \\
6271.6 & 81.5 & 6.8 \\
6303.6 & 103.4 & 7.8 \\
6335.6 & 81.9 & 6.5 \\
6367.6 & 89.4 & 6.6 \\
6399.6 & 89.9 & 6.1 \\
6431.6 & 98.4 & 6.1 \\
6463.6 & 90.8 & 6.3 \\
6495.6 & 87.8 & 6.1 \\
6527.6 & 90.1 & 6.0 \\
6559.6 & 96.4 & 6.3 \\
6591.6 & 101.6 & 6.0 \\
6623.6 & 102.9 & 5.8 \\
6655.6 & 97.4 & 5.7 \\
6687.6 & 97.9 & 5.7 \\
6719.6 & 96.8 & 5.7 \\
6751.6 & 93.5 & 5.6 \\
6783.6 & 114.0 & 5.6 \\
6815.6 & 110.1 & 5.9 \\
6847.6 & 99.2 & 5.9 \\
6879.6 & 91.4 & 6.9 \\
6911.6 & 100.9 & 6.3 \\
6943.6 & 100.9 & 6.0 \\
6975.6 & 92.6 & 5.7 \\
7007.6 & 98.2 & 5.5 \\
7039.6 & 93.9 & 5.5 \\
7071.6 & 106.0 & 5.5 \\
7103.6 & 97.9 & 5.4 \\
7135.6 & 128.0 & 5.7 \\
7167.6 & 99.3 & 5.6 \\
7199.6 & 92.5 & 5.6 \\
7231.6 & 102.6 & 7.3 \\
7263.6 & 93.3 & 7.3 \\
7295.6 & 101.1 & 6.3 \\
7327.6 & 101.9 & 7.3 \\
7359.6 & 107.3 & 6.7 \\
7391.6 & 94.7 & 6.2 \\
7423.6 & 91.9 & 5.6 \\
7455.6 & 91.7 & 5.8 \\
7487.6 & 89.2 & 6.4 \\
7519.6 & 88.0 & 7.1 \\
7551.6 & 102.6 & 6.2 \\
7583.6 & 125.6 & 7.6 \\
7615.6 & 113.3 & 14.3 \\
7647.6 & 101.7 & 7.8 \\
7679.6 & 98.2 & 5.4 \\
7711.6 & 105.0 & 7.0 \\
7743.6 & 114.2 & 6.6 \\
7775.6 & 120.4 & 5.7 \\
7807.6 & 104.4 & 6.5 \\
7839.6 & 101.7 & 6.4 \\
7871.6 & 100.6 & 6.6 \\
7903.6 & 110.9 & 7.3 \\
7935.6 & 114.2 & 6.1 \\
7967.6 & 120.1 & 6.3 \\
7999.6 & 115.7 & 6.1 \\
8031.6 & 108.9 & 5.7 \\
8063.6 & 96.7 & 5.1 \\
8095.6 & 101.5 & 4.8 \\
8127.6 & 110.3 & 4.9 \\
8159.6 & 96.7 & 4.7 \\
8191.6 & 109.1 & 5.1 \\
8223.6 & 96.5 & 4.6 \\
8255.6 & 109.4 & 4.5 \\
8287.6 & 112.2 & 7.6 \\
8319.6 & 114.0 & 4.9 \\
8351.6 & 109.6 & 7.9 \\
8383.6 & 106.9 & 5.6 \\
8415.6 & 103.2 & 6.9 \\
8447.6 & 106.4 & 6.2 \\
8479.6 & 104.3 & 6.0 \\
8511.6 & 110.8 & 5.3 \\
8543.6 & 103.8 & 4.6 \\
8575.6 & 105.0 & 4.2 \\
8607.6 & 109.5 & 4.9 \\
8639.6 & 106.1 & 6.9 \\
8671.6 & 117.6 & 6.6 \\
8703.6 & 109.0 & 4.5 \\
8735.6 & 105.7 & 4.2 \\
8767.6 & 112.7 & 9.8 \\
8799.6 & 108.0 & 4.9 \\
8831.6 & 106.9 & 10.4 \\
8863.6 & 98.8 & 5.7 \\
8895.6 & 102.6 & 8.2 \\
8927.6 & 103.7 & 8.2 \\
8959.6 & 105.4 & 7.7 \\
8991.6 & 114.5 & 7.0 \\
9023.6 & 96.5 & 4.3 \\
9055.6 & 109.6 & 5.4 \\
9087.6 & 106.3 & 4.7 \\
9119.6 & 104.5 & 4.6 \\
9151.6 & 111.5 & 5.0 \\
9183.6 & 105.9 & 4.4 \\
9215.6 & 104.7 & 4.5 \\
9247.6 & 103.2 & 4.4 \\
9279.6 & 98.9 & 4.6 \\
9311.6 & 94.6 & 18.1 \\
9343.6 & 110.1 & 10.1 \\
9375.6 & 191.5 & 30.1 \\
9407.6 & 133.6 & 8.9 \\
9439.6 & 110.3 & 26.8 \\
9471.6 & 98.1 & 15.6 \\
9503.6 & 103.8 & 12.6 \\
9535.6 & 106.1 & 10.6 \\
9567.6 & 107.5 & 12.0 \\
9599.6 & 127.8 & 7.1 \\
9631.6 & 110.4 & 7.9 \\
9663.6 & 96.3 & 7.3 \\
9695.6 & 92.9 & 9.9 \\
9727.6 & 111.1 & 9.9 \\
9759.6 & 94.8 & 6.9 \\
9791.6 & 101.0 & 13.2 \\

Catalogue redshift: 0.427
